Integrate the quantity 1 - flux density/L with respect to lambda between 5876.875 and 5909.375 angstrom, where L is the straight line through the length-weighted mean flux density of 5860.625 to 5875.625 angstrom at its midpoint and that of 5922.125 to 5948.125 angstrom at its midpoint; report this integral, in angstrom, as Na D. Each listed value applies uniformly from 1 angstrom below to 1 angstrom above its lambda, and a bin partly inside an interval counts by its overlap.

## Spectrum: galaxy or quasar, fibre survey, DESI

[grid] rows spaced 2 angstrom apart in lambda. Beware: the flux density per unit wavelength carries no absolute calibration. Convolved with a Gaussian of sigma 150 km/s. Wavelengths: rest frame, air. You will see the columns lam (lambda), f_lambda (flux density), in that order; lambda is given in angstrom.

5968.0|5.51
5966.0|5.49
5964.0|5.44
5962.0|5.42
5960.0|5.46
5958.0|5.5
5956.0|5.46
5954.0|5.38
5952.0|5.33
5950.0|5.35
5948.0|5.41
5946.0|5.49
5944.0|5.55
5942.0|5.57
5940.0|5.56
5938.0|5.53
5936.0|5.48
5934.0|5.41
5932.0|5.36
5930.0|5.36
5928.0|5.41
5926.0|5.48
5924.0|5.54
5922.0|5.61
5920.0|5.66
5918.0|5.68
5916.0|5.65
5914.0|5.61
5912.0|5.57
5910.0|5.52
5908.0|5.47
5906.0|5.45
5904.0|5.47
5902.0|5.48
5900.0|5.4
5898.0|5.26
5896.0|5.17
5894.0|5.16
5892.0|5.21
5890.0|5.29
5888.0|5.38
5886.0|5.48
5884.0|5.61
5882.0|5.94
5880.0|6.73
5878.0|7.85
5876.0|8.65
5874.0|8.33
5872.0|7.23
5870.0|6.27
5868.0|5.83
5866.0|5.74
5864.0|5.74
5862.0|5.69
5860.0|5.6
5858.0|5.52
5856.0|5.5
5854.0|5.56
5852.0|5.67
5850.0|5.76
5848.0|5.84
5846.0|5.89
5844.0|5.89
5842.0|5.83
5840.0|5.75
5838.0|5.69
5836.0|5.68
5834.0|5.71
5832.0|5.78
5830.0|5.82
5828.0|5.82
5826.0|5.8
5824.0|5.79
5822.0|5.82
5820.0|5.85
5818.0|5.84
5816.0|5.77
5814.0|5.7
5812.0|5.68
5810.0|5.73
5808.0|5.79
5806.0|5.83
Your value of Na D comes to 2.4 angstrom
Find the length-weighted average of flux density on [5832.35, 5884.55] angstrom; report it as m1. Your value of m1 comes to 6.13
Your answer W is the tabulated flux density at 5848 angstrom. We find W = 5.84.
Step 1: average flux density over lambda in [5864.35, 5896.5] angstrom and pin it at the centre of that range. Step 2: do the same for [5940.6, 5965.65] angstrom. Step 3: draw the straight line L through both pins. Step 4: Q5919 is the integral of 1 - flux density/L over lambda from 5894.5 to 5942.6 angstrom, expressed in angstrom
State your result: 2.8 angstrom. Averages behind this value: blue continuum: 6.25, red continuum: 5.45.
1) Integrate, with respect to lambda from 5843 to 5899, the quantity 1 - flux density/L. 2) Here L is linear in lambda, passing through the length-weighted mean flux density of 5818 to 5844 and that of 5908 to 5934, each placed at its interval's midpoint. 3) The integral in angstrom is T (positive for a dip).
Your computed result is -3.2 angstrom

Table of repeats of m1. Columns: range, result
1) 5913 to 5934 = 5.53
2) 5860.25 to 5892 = 6.33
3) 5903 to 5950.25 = 5.51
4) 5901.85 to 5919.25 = 5.55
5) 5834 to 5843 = 5.73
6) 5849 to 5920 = 5.87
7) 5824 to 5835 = 5.79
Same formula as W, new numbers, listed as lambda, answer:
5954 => 5.38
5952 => 5.33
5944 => 5.55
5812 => 5.68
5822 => 5.82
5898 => 5.26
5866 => 5.74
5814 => 5.7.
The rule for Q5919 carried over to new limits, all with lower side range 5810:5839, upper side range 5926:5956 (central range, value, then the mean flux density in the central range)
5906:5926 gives -0.23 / 5.58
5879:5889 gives -0.40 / 5.83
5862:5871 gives -0.35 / 5.87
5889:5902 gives 0.71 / 5.27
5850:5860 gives 0.17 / 5.59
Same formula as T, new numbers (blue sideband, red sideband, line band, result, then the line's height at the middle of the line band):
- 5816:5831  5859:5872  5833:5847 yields 0.2 angstrom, 5.86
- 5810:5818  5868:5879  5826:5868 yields 6.0 angstrom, 6.71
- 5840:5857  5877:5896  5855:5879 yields -3.0 angstrom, 5.78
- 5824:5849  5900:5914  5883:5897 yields 0.6 angstrom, 5.57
